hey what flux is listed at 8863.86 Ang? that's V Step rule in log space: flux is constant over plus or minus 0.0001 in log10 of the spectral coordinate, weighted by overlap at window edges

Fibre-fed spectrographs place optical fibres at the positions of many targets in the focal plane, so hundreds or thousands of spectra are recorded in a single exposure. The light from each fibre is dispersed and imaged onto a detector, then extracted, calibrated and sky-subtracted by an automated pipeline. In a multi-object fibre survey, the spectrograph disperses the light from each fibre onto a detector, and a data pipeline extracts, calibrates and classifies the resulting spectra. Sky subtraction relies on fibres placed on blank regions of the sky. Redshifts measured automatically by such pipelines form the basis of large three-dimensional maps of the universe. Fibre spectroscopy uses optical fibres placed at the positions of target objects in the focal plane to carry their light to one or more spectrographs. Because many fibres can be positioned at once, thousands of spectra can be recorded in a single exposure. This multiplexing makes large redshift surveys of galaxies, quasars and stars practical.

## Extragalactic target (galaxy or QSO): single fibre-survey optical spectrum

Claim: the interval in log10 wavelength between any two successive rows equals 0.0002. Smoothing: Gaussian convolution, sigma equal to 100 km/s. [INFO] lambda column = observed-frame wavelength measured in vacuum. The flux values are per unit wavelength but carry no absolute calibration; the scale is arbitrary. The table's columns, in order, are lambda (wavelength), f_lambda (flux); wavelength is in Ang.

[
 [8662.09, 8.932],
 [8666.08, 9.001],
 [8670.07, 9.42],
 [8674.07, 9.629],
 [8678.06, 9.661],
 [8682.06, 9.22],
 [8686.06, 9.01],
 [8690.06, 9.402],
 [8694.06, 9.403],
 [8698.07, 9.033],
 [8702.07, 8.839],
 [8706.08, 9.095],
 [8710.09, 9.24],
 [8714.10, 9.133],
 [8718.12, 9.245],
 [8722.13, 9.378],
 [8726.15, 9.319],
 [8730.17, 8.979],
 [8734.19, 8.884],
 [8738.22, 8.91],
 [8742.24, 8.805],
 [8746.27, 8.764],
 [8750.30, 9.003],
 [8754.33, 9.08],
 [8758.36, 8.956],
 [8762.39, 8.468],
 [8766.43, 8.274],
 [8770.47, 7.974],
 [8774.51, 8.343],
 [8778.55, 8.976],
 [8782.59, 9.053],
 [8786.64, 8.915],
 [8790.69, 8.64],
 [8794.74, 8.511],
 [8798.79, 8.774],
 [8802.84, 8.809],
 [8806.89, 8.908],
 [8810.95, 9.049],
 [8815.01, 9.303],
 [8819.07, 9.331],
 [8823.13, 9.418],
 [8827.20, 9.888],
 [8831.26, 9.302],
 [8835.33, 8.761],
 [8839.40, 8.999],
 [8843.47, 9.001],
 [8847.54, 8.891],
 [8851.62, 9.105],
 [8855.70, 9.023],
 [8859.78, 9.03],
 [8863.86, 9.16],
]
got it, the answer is 9.16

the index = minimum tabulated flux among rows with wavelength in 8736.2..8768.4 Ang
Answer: 8.274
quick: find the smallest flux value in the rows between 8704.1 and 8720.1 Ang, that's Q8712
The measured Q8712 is 9.095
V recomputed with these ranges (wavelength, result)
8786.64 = 8.915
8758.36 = 8.956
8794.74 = 8.511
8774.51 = 8.343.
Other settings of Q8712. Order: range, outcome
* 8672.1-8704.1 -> 8.839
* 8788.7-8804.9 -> 8.511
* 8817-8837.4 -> 8.761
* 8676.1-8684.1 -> 9.22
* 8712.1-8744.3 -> 8.805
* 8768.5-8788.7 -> 7.974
